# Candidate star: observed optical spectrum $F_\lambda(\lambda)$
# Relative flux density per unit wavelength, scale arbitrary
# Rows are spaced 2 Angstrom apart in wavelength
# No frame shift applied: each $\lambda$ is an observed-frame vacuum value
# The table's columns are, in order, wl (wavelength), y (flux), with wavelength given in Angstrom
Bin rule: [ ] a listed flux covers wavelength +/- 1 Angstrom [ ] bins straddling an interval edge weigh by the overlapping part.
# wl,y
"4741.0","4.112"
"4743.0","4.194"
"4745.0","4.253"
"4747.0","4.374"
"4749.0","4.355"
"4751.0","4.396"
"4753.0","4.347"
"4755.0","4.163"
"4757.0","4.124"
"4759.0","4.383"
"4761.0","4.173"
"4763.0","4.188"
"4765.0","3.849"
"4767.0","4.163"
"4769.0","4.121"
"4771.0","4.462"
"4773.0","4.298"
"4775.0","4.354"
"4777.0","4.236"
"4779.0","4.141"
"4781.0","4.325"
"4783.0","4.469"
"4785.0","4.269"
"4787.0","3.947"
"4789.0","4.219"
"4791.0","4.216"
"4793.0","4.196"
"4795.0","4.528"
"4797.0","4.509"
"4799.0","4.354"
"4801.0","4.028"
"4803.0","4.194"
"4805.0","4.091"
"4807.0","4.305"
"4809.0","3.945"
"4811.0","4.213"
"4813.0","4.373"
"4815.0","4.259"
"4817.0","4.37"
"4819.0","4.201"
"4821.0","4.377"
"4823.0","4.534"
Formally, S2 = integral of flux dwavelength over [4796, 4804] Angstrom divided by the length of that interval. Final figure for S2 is 4.27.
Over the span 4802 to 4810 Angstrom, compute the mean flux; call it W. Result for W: 4.13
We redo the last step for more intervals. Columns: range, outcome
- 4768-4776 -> 4.31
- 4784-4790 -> 4.15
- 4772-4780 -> 4.26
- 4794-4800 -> 4.46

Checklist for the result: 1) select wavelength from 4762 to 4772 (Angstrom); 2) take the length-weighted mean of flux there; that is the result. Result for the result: 4.16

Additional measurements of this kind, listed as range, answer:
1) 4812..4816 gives 4.32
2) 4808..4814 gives 4.18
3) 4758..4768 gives 4.15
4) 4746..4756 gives 4.33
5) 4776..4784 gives 4.29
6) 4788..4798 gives 4.33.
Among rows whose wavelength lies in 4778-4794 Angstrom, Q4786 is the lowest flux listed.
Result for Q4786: 3.947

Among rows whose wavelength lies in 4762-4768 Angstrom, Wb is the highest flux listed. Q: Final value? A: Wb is 4.188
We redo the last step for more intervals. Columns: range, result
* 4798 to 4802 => 4.354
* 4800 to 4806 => 4.194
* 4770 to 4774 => 4.462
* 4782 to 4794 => 4.469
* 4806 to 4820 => 4.373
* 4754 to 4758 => 4.163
